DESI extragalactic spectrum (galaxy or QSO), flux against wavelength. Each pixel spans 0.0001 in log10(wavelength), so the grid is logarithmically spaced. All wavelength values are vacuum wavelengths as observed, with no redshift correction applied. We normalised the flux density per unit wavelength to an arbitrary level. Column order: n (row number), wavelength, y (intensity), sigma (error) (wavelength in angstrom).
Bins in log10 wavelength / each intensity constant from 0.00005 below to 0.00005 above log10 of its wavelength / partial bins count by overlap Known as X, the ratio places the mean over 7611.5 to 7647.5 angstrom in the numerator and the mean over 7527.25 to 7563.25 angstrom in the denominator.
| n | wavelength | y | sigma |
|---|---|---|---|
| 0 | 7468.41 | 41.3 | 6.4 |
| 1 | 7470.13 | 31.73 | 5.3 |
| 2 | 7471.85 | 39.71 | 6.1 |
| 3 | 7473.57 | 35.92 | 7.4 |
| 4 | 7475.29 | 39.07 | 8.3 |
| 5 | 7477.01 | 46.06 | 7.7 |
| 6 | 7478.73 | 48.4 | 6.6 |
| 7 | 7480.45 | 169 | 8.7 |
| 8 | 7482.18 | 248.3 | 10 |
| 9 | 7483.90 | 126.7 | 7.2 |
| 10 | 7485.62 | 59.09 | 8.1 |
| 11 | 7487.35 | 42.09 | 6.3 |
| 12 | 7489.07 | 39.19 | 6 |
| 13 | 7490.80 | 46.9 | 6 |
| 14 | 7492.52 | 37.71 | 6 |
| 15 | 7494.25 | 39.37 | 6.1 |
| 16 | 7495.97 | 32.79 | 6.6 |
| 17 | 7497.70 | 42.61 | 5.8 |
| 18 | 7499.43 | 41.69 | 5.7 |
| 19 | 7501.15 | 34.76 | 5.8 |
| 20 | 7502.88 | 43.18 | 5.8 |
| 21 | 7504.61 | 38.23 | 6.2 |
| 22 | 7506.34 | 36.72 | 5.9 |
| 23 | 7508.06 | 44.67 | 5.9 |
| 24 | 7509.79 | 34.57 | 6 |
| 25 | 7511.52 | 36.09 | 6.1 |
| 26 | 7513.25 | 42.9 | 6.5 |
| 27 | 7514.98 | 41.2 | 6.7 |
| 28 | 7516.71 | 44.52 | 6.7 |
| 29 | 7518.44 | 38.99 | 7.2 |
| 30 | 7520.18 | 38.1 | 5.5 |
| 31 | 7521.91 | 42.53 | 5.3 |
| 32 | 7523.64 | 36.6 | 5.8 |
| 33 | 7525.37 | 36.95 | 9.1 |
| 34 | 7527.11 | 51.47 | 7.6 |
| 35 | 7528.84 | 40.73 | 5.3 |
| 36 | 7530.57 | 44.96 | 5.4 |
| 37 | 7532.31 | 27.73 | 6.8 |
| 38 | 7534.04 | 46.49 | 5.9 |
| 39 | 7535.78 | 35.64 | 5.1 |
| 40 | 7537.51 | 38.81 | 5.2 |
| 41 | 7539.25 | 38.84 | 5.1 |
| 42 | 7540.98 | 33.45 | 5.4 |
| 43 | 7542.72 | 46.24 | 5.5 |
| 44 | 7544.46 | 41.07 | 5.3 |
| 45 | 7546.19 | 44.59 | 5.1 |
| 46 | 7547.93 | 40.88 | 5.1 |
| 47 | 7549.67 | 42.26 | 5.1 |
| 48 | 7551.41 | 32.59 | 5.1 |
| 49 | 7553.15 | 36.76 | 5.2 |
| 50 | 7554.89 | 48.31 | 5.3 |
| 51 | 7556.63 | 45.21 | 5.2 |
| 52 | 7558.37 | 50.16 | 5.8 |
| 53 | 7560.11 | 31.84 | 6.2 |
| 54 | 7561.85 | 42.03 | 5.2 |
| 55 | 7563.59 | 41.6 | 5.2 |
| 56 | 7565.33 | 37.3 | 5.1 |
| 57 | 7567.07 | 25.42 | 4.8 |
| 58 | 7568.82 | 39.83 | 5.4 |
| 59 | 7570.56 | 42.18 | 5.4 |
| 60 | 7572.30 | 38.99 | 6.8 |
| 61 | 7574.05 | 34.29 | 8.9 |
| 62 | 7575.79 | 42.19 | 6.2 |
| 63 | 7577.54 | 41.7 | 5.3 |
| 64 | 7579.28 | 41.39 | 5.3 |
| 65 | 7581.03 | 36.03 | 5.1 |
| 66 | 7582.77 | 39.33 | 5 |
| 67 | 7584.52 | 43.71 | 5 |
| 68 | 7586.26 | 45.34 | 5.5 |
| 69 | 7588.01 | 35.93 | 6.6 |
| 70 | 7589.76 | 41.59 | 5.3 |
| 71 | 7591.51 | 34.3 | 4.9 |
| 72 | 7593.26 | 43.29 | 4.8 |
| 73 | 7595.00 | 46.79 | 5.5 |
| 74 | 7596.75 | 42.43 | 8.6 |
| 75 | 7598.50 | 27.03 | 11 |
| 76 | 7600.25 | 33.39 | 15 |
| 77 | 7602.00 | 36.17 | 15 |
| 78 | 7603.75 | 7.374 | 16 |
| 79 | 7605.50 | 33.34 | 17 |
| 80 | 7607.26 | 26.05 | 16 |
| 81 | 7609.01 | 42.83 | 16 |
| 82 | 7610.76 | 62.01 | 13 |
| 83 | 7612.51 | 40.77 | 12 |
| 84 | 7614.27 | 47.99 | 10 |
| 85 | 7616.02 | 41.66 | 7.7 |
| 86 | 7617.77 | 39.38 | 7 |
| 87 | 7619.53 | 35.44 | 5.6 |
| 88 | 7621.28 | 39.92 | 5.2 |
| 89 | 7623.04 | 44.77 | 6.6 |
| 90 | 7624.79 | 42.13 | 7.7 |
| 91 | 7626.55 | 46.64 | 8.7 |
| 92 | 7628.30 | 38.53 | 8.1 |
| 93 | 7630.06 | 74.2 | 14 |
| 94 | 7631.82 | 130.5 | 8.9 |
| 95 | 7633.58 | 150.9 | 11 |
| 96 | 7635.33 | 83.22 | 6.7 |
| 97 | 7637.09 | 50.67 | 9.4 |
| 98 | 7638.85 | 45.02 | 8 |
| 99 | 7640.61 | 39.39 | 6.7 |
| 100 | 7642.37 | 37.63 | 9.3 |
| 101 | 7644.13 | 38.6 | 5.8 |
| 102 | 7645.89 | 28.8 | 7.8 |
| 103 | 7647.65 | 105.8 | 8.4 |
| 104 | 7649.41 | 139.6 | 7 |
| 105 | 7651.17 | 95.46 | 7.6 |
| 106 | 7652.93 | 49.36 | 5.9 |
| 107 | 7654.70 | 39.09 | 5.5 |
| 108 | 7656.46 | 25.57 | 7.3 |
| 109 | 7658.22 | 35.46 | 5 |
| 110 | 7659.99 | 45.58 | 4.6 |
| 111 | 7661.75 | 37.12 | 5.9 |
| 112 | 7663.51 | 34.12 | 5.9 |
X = 1.4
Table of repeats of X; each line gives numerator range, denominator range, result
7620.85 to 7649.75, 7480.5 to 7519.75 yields 1.17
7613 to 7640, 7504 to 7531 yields 1.49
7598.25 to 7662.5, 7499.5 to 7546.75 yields 1.32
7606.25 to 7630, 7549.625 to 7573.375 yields 1.10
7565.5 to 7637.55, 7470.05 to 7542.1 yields 0.91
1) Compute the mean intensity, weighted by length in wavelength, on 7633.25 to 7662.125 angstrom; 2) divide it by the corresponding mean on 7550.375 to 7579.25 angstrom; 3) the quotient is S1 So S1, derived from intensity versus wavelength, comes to 1.5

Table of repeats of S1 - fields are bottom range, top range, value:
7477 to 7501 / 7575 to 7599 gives 0.55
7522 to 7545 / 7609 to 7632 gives 1.25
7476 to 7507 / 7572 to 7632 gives 0.64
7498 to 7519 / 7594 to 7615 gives 0.93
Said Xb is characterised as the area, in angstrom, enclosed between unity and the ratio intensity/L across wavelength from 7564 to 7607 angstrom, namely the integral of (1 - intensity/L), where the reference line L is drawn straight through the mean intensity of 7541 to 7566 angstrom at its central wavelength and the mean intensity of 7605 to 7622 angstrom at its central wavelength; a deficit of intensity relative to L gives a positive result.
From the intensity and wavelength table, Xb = 4.4 angstrom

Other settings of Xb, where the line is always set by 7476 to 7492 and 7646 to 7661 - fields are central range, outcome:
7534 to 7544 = 5.2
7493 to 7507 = 7.8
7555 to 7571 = 7.9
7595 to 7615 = 9.8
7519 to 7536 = 8.8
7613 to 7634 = 3.1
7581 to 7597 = 7.2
